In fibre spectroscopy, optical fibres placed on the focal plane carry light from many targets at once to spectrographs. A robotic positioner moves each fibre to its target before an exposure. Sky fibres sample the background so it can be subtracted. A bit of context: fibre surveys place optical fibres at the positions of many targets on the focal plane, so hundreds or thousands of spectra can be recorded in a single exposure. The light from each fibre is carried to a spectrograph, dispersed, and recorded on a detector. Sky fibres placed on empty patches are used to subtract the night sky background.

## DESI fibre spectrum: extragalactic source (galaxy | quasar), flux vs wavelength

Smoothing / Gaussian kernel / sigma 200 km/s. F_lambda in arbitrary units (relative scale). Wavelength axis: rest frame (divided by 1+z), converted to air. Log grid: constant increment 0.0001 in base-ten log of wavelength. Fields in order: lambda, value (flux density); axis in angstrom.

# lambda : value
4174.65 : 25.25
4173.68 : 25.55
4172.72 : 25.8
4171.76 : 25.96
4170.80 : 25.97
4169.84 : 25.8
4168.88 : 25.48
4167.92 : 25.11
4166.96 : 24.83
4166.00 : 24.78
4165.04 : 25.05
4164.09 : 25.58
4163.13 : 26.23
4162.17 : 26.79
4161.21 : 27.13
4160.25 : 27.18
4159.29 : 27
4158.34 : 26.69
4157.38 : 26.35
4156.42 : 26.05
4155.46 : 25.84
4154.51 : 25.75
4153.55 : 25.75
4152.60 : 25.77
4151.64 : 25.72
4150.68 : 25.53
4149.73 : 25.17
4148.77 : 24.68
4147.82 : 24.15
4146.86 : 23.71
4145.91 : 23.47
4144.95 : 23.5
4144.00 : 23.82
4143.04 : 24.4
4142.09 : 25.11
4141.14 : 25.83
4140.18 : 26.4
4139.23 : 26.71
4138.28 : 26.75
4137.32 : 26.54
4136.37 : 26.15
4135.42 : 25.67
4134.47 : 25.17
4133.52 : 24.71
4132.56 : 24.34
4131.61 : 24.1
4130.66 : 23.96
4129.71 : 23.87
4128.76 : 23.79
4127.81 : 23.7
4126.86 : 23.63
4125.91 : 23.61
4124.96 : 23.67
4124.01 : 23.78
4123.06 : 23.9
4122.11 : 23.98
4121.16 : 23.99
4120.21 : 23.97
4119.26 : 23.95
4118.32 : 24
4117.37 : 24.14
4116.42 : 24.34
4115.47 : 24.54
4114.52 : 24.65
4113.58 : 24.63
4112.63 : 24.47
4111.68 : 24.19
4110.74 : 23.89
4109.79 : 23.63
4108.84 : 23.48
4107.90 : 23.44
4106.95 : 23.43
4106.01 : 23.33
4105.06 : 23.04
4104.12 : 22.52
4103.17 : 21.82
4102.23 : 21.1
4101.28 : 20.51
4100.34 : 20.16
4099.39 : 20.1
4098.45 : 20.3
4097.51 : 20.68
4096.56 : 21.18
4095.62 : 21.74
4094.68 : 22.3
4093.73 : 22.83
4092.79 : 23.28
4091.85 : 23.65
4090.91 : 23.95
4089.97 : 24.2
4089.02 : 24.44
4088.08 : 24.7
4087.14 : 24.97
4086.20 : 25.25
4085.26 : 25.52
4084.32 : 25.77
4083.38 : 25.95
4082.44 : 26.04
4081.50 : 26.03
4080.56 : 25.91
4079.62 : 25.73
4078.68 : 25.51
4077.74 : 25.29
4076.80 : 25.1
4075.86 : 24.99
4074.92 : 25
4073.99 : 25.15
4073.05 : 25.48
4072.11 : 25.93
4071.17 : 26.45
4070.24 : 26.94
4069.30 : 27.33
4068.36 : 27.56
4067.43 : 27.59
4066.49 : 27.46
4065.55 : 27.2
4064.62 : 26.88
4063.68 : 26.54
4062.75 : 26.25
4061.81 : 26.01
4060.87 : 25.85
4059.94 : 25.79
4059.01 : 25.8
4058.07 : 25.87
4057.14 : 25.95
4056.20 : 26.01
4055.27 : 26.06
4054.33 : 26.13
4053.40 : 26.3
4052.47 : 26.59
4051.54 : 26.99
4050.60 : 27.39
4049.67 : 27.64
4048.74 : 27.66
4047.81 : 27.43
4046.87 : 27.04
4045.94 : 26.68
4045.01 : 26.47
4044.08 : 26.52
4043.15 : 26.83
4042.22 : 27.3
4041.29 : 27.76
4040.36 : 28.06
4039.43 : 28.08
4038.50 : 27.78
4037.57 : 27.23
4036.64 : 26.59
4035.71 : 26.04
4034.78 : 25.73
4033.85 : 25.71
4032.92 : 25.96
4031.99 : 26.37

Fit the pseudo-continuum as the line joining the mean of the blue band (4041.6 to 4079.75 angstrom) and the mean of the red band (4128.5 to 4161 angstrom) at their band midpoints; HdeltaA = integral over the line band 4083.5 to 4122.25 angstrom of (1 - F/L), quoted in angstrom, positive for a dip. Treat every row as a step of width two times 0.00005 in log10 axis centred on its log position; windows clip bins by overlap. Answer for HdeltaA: 3.78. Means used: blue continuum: 26.4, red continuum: 25.3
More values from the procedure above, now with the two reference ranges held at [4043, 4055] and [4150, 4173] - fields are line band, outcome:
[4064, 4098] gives 1.9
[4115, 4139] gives 1.6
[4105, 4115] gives 0.9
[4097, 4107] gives 1.9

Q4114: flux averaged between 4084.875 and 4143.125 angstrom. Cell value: 23.8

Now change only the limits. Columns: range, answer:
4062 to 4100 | 24.9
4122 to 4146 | 24.7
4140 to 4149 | 24.4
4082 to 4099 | 23.7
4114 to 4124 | 24.1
